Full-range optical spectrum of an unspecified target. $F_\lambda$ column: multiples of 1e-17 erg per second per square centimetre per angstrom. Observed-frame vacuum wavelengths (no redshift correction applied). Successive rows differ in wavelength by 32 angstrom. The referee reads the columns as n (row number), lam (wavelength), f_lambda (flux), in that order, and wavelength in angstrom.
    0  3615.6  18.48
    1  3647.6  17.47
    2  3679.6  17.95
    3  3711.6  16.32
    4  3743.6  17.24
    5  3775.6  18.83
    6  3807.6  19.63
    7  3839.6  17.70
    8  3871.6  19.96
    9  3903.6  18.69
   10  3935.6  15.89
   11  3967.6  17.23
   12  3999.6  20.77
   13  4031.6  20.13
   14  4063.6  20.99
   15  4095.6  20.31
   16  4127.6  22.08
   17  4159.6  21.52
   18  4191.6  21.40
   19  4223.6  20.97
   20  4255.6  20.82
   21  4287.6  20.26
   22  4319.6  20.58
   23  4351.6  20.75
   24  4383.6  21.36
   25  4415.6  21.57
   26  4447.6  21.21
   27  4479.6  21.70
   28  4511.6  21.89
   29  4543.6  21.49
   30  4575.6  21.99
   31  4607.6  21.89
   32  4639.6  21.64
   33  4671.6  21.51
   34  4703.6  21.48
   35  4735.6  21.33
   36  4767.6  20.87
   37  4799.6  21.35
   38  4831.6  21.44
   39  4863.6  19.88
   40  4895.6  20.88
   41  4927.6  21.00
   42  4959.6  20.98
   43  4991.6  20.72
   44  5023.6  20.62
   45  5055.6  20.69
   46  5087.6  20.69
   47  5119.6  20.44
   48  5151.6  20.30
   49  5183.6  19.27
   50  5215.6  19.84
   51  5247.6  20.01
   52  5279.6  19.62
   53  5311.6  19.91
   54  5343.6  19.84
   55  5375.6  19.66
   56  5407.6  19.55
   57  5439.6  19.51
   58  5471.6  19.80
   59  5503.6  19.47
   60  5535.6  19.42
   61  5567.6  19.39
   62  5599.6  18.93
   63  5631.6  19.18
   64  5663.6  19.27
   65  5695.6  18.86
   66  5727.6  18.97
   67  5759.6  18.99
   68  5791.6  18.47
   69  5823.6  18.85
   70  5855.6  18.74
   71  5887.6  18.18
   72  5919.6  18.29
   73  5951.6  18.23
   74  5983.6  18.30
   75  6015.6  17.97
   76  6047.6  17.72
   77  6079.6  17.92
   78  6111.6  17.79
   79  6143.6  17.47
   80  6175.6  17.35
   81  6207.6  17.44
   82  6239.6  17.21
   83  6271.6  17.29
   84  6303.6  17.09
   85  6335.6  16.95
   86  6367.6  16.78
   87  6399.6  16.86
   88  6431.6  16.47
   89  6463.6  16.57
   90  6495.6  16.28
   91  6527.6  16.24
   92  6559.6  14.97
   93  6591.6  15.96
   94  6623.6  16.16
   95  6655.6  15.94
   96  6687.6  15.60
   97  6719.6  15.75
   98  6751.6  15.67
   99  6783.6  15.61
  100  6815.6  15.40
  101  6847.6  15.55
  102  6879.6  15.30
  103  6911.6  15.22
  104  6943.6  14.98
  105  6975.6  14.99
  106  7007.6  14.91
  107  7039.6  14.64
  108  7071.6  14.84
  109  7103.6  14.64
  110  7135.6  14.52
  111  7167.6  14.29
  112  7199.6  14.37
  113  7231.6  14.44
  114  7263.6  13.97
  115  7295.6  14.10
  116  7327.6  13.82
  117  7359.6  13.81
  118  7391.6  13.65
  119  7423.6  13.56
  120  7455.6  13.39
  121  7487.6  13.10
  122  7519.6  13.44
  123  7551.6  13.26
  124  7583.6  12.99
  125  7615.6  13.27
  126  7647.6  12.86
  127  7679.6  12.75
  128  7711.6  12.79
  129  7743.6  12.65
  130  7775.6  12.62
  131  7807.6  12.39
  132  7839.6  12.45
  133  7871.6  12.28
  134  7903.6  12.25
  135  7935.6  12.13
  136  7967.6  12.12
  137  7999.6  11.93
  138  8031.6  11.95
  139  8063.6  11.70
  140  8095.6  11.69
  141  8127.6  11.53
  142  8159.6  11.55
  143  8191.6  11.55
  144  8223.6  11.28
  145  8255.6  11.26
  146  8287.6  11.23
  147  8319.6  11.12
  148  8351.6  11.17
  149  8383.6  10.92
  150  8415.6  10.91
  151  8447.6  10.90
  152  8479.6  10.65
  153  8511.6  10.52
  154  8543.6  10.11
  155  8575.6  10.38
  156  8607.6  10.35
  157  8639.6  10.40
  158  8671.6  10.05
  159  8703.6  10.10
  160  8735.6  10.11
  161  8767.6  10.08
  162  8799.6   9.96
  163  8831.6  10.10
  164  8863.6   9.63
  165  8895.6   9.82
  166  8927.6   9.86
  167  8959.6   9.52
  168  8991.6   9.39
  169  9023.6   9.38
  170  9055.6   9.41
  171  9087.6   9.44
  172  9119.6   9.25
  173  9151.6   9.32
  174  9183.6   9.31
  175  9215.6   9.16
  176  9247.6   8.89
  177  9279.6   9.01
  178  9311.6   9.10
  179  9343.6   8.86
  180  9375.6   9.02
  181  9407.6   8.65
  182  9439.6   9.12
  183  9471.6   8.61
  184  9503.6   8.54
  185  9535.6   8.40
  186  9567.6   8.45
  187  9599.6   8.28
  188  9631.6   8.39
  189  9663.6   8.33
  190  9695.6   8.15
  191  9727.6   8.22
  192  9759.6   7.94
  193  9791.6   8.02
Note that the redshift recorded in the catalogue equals 0.00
